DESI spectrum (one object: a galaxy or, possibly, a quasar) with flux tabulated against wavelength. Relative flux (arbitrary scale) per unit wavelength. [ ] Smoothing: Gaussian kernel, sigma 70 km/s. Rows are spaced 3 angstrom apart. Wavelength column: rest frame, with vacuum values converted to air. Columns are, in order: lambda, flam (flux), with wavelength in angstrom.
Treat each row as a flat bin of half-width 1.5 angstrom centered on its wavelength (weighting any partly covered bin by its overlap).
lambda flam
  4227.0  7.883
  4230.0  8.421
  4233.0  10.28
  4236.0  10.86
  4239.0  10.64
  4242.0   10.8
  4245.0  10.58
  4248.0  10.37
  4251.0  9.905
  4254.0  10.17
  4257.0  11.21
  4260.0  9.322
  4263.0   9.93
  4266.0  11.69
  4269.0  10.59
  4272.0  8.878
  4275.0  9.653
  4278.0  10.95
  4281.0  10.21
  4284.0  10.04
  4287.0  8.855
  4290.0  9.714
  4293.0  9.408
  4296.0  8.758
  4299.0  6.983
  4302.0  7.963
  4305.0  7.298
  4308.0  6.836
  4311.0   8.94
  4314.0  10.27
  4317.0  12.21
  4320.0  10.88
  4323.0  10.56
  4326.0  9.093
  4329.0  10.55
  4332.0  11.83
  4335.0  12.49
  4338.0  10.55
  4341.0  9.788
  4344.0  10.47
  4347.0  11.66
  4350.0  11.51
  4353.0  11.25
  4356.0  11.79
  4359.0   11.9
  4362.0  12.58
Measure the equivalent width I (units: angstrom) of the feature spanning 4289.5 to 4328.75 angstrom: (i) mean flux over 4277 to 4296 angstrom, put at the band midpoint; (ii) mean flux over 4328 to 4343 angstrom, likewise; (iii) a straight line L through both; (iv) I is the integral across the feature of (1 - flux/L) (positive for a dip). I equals 4.5 angstrom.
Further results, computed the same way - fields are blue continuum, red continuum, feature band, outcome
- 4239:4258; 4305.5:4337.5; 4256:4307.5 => 4.81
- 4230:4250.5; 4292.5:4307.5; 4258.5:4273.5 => -1.22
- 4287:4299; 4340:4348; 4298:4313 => 2.65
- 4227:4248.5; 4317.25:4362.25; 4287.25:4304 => 3.34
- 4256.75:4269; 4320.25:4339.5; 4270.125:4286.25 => 0.99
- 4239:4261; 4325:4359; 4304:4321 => 2.24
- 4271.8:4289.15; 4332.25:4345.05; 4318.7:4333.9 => 0.10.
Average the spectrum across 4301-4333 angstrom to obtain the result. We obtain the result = 9.67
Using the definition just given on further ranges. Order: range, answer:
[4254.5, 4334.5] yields 9.76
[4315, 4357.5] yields 11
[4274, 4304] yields 9.21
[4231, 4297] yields 10.1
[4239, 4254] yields 10.4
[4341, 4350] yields 10.9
